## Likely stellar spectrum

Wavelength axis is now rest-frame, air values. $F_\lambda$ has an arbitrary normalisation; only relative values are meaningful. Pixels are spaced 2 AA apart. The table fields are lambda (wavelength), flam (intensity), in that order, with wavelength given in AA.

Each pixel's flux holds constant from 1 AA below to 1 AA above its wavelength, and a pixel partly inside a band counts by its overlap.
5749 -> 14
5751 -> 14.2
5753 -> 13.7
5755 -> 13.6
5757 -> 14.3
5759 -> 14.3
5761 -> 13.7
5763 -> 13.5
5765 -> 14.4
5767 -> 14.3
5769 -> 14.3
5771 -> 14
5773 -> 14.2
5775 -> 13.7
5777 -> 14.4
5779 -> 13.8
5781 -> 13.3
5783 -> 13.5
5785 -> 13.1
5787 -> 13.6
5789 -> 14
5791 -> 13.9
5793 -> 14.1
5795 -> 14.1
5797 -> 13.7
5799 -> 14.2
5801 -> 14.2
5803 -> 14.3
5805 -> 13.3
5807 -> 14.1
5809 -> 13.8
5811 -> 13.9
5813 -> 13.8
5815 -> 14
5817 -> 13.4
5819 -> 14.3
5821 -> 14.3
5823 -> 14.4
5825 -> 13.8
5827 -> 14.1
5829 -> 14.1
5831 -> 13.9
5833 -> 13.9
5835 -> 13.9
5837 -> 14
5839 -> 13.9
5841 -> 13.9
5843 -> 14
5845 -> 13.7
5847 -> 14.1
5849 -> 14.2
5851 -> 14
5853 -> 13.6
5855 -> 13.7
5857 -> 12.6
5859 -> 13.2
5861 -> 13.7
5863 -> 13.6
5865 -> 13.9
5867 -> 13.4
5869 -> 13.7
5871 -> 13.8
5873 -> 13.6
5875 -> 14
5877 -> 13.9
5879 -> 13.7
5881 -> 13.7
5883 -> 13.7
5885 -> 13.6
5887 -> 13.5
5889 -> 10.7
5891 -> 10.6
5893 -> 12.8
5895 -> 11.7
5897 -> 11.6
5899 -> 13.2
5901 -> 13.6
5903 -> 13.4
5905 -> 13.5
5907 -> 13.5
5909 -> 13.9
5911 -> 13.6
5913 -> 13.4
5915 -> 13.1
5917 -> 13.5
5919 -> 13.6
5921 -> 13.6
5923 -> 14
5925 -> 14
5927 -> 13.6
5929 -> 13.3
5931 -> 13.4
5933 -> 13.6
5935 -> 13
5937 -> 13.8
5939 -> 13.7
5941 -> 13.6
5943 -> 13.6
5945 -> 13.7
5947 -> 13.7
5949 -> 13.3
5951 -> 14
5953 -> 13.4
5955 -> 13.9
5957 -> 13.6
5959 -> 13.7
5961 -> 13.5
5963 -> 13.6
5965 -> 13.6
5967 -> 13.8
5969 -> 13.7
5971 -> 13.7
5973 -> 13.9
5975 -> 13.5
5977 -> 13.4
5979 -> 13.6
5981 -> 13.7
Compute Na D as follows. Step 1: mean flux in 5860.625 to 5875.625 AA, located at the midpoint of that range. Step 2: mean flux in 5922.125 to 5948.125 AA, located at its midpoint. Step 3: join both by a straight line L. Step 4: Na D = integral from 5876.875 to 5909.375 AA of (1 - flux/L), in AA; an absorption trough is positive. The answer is 1.8 AA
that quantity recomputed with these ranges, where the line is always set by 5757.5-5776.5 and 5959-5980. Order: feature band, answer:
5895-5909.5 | 0.70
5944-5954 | 0.04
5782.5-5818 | 0.39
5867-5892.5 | 1.14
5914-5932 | 0.22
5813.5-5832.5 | -0.11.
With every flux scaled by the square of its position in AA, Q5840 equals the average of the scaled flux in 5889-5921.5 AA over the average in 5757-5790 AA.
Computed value 0.98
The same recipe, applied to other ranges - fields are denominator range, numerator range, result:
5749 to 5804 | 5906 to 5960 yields 1.03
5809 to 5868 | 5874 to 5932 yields 0.98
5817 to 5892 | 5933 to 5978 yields 1.03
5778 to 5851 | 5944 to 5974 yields 1.03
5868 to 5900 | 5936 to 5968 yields 1.08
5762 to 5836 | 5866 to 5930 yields 0.99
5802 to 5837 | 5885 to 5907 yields 0.92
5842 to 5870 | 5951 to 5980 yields 1.04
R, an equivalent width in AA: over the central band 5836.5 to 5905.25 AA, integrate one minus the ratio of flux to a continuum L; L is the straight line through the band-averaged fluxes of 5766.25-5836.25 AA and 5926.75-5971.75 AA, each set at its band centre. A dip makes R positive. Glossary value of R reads 2.1 AA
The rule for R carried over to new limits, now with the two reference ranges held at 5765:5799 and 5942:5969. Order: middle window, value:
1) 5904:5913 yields 0.08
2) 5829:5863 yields 0.08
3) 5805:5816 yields 0.00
